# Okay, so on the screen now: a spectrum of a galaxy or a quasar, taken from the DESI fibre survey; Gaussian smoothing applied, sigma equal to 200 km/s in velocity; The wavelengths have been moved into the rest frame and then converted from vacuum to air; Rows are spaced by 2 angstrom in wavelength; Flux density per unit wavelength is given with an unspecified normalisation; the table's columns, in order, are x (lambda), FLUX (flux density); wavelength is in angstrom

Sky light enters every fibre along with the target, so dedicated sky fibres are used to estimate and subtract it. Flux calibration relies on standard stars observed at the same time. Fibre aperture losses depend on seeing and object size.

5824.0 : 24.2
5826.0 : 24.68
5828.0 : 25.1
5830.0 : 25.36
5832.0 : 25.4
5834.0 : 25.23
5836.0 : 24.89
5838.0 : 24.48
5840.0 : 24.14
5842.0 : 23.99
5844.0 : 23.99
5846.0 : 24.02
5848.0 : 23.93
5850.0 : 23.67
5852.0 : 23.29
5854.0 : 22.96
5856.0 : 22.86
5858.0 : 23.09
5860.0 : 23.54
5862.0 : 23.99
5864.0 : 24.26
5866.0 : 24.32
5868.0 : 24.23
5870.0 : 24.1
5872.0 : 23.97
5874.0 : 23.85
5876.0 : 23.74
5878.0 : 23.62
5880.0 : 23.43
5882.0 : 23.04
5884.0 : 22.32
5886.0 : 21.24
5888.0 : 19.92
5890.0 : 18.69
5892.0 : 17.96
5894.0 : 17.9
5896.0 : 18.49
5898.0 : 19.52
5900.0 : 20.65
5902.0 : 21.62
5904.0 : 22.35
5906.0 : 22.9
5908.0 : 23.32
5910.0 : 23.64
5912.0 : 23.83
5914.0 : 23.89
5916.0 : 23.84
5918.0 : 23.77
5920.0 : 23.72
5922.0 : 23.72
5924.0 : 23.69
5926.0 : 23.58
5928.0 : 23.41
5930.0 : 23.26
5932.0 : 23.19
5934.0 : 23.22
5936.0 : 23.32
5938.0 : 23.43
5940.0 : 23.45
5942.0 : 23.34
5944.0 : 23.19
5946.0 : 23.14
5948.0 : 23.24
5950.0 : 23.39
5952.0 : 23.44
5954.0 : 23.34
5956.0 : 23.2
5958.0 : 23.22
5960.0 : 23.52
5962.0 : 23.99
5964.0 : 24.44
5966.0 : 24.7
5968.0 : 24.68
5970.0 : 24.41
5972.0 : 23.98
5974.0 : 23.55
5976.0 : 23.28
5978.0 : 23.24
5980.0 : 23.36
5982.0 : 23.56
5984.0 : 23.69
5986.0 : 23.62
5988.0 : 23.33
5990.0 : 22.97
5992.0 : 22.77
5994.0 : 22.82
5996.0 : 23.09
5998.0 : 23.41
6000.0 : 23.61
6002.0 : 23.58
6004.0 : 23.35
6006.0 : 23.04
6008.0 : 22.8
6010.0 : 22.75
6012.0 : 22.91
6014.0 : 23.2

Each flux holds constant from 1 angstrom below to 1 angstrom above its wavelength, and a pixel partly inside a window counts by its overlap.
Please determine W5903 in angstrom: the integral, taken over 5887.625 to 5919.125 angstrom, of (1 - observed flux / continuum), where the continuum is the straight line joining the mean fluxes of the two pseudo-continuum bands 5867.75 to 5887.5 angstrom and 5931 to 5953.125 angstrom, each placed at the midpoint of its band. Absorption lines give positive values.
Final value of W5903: 2.5 angstrom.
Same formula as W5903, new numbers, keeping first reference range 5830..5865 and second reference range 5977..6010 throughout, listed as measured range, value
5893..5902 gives 1.6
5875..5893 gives 1.7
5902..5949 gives 0.5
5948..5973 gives -0.4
